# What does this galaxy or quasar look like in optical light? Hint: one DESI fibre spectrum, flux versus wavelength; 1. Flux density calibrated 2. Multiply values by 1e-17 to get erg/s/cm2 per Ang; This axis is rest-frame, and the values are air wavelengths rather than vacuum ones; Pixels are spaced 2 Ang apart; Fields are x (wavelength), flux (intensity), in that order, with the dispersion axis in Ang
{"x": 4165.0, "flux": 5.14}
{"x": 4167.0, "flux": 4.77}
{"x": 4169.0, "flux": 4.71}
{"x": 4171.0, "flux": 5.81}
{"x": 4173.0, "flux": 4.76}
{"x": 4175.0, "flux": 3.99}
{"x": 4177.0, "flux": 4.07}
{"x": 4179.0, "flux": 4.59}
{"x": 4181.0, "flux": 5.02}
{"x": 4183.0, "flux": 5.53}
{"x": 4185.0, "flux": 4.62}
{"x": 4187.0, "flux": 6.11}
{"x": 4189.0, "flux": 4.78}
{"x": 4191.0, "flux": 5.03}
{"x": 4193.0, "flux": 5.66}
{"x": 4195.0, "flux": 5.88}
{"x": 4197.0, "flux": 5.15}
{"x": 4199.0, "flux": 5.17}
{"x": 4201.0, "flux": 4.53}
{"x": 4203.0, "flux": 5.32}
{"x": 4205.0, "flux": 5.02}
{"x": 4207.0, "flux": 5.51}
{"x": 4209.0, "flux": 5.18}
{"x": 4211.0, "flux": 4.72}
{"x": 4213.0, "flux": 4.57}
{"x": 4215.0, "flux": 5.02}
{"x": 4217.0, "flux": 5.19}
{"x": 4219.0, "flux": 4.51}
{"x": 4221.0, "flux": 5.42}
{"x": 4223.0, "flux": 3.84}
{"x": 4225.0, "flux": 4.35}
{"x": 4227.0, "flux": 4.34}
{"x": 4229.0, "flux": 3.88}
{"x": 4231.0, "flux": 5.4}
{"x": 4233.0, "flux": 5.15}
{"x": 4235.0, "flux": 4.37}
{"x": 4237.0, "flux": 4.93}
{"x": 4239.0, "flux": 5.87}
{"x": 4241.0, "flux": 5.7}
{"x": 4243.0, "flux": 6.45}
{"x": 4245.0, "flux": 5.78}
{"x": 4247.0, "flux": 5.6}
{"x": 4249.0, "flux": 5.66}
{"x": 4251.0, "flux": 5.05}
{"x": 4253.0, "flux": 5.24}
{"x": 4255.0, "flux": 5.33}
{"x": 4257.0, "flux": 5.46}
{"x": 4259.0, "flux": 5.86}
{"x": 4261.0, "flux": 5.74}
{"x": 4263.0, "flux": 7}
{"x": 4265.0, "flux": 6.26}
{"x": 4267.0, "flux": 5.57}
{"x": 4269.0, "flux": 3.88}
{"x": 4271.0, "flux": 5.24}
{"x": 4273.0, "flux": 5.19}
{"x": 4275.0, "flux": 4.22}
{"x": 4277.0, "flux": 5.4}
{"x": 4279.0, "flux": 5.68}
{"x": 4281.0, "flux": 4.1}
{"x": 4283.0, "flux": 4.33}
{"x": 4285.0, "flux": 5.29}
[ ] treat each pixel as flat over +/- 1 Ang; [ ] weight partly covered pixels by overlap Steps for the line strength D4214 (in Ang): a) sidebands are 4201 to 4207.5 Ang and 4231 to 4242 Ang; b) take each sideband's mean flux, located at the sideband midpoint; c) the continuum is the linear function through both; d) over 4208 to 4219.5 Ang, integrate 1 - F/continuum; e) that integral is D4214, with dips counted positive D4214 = 0.6 Ang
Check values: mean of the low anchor 5.15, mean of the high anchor 5.22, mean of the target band 4.88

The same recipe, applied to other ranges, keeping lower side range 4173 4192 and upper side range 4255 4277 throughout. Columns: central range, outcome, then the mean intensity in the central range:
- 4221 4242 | 1.6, 4.81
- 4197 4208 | -0.3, 5.11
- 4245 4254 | -0.2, 5.43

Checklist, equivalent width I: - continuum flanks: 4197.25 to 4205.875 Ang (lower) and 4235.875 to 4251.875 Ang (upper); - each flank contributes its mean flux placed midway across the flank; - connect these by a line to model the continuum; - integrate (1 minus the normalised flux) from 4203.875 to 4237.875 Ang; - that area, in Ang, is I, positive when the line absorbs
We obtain 3.2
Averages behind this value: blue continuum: 5.02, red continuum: 5.62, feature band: 4.79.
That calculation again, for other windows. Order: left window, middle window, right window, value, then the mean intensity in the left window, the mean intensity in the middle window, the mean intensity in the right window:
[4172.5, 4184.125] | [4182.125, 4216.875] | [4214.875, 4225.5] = -3.55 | 4.66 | 5.16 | 4.71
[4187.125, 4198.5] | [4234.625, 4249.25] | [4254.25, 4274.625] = -0.33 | 5.36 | 5.59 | 5.51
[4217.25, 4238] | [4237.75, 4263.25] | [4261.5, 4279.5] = -3.40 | 4.64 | 5.7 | 5.38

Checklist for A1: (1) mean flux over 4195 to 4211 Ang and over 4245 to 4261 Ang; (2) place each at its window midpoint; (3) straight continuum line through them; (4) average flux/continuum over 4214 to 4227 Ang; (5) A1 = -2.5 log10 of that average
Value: 0.13 mag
